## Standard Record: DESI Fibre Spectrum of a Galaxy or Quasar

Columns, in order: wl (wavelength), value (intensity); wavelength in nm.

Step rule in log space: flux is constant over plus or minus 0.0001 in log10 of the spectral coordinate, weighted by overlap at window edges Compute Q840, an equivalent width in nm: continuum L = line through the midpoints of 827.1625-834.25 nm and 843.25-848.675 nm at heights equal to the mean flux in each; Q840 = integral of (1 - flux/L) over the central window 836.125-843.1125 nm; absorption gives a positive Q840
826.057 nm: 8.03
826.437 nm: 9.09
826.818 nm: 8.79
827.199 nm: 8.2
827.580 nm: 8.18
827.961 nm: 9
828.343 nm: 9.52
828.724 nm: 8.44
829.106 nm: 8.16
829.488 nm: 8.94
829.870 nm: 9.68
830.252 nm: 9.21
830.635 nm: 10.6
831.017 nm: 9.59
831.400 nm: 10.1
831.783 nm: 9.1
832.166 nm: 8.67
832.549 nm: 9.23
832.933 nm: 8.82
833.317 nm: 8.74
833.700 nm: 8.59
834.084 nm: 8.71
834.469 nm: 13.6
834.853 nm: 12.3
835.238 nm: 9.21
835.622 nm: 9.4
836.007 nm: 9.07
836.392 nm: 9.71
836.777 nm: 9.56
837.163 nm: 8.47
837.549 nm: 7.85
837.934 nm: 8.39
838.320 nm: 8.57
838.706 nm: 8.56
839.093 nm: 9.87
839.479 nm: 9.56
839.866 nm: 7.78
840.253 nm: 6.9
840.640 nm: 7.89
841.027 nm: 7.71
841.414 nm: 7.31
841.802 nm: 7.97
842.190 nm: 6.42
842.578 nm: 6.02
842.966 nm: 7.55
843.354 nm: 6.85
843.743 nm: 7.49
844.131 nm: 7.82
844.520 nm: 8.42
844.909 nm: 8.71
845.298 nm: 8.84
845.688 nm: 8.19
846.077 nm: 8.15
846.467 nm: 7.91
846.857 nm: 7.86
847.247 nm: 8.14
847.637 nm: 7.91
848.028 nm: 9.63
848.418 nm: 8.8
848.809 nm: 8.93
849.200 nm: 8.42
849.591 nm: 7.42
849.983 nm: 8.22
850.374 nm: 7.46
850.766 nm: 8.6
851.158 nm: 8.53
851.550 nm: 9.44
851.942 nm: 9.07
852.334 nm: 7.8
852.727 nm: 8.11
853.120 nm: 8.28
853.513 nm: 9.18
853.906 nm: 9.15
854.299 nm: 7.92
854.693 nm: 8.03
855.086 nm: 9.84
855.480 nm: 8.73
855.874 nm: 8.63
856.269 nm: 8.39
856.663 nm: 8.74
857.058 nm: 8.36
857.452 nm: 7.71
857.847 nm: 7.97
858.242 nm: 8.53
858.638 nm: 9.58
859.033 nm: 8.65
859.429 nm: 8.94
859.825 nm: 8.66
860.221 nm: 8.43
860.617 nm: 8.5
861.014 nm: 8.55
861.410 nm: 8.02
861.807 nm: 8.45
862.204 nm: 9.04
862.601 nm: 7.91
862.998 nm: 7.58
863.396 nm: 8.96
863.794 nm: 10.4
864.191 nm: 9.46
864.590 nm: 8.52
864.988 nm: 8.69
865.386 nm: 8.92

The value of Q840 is 0.364 nm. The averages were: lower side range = 9.05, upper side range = 8.23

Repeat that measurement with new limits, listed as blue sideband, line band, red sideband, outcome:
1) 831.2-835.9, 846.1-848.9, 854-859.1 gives 0.18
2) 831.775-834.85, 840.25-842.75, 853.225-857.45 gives 0.56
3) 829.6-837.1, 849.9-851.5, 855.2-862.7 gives 0.10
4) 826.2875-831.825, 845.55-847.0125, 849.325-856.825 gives 0.11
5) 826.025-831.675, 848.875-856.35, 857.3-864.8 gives 0.21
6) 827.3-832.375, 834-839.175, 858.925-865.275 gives -0.27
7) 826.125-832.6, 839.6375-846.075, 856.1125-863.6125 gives 0.85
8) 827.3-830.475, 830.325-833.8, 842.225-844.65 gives -0.30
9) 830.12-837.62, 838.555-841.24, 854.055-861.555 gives 0.29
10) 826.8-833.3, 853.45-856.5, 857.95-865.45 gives 0.03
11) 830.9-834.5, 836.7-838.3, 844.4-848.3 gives 0.09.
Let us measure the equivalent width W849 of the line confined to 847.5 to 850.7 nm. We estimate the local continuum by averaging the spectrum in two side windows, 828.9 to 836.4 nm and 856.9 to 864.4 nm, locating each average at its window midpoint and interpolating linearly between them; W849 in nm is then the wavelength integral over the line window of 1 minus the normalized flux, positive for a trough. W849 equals 0.23 nm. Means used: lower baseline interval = 9.57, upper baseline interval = 8.62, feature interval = 8.37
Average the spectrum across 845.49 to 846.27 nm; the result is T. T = 8.17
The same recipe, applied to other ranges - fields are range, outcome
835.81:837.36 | 9.2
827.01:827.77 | 8.19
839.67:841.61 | 7.52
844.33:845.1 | 8.57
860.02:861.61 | 8.38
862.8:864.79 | 8.98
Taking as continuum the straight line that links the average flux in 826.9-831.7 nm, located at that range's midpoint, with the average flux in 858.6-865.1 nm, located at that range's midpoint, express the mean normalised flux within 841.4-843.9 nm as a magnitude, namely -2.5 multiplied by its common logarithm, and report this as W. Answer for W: 0.26 mag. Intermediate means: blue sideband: 9.13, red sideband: 8.71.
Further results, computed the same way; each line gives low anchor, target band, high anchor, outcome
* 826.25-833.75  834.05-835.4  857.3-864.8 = -0.24 mag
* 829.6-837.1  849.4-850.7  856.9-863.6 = 0.15 mag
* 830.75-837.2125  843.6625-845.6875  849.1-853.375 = 0.07 mag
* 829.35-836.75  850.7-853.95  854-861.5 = 0.02 mag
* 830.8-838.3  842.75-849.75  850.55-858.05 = 0.09 mag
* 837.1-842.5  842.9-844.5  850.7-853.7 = 0.10 mag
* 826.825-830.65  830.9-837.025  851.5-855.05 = -0.09 mag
